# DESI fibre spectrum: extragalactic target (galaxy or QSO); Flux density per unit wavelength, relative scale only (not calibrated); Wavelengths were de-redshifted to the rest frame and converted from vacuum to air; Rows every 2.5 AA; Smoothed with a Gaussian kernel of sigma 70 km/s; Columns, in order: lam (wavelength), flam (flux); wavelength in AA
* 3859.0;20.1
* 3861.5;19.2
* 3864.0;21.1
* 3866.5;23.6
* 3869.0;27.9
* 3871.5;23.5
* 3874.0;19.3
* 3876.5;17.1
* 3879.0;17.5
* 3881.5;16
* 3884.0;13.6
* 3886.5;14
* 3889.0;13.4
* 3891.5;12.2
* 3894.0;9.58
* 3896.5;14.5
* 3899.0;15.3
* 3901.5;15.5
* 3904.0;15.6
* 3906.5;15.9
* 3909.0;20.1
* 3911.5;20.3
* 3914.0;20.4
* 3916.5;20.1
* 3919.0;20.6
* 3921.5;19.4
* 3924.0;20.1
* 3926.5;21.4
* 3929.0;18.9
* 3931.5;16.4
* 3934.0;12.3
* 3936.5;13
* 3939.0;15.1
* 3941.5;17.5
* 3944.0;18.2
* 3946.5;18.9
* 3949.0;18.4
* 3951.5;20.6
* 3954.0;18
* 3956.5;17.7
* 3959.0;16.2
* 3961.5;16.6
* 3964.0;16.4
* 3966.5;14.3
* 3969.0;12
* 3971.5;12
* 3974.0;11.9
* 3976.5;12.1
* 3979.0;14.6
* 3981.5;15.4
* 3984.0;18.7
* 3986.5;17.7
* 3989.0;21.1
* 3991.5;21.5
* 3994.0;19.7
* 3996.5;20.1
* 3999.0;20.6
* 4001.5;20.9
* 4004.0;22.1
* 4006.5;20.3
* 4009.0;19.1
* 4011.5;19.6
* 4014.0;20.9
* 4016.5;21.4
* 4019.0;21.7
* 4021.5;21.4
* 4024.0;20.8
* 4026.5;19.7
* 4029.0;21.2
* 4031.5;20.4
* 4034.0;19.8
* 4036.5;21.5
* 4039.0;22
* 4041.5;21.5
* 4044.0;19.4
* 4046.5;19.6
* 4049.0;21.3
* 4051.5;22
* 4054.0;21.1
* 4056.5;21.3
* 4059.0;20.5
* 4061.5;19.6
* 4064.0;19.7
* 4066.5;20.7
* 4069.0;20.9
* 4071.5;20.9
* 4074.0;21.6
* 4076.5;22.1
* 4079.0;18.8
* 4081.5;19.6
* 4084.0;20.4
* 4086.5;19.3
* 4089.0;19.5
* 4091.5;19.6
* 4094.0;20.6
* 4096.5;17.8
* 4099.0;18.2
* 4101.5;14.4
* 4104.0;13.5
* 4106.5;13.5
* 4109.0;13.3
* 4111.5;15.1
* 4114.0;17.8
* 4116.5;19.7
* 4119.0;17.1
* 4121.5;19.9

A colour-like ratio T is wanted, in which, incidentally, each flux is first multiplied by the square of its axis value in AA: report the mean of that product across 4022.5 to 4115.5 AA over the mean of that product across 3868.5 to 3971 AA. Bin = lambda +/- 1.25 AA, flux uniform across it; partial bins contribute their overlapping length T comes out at 1.23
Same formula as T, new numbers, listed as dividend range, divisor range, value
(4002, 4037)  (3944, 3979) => 1.35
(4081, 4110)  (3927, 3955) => 1.10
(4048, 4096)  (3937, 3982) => 1.37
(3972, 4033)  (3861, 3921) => 1.15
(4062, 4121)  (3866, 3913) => 1.20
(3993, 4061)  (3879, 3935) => 1.32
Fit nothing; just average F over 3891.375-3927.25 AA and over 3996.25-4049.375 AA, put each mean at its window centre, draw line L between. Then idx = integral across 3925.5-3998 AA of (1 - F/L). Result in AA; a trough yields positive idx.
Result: 8.4 AA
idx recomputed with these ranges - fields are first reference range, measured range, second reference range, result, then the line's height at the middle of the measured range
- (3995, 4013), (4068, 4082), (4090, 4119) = -2.3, 17.8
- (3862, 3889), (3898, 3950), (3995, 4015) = 4.8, 19.6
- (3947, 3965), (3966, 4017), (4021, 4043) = 3.7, 19.2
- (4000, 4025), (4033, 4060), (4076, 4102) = -1.1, 20.1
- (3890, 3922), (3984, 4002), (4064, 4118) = -2.6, 17.6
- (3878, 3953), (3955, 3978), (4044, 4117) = 4.1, 17.5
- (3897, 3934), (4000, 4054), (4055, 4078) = -1.8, 20.1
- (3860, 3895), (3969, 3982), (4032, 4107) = 4.0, 18.8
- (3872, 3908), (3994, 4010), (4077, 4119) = -3.9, 16.5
